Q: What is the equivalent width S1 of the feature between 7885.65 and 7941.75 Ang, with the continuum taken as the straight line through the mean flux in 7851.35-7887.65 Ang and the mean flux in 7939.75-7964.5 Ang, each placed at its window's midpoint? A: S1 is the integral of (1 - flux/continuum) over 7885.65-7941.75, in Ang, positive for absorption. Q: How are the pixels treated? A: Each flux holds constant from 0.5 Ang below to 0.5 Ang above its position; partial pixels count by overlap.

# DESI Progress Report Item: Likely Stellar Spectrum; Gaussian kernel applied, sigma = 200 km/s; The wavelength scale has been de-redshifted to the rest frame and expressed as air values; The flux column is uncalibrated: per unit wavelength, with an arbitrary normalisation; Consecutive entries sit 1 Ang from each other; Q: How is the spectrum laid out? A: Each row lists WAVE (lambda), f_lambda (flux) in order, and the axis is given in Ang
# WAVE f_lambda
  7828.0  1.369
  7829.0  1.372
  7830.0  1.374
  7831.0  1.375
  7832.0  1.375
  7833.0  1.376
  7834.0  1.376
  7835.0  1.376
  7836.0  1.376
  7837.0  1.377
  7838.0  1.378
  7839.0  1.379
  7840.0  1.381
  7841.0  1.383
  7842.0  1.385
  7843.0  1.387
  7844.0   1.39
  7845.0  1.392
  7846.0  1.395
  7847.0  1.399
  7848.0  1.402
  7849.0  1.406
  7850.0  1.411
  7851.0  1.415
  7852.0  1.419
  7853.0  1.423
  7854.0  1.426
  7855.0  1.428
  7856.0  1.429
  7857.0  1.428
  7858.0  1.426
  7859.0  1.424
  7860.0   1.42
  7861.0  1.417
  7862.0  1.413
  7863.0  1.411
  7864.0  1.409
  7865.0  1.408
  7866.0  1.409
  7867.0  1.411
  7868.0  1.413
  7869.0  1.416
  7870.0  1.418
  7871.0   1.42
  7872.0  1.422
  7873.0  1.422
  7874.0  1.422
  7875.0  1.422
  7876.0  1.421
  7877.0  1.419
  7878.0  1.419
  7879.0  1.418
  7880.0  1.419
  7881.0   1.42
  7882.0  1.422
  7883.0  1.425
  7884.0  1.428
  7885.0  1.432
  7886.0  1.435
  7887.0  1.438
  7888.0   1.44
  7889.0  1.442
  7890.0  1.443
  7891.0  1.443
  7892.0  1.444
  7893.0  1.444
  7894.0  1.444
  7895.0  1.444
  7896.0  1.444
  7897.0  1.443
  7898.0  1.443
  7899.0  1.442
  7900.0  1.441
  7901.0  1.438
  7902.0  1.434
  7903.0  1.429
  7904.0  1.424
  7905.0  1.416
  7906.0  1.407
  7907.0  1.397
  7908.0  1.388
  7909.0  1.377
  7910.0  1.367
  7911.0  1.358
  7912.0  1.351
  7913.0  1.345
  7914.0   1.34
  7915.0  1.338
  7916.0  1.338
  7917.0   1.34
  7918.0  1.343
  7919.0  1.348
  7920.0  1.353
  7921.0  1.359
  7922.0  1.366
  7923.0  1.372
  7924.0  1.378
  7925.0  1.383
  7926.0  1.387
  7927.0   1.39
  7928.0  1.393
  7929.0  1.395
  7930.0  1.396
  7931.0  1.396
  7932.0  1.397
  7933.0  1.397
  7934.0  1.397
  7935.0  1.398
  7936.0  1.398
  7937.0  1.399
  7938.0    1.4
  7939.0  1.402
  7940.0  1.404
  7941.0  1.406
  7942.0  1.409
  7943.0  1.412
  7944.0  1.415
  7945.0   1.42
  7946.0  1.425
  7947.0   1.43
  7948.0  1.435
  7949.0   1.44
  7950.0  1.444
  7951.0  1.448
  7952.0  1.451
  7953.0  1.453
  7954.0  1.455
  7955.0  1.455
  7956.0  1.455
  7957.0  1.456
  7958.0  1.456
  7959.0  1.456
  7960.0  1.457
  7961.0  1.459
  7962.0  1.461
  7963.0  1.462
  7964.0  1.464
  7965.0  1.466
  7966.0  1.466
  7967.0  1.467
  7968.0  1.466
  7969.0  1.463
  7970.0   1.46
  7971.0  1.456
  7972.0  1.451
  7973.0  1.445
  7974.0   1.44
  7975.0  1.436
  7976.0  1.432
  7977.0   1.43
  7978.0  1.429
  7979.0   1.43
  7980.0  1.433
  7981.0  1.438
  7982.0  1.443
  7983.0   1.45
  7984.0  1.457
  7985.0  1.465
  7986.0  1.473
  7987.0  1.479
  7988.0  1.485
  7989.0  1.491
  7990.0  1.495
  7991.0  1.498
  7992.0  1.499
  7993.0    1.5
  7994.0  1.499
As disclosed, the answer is 1.27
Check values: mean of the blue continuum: 1.42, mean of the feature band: 1.4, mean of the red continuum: 1.44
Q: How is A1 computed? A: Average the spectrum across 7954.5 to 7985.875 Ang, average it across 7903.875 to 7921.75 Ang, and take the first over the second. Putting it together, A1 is 1.06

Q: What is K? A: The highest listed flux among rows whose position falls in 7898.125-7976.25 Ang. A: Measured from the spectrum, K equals 1.467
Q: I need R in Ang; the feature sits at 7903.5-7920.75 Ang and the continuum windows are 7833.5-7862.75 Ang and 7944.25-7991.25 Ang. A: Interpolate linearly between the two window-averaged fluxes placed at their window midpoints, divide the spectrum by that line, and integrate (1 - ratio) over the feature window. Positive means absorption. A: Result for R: 0.8 Ang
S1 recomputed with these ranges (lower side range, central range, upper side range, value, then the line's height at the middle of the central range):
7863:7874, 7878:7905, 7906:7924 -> -0.9 Ang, 1.39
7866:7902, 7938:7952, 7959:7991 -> 0.2 Ang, 1.45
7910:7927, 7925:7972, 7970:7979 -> -1.0 Ang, 1.4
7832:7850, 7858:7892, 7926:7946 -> -0.8 Ang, 1.39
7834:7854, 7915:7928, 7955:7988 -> 0.6 Ang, 1.43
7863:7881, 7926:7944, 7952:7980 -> 0.5 Ang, 1.44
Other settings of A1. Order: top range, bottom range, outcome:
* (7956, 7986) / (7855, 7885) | 1.02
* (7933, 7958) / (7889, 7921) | 1.02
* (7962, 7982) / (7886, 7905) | 1.01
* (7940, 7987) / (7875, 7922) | 1.03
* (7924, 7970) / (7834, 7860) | 1.02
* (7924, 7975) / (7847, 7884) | 1.01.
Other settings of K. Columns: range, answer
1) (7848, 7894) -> 1.444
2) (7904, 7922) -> 1.424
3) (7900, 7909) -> 1.441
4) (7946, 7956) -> 1.455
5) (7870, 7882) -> 1.422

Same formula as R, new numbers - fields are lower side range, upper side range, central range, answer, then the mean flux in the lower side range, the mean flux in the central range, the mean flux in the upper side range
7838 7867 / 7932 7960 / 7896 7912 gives 0.06 Ang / 1.41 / 1.41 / 1.43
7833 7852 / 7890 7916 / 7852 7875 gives -0.37 Ang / 1.39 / 1.42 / 1.41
